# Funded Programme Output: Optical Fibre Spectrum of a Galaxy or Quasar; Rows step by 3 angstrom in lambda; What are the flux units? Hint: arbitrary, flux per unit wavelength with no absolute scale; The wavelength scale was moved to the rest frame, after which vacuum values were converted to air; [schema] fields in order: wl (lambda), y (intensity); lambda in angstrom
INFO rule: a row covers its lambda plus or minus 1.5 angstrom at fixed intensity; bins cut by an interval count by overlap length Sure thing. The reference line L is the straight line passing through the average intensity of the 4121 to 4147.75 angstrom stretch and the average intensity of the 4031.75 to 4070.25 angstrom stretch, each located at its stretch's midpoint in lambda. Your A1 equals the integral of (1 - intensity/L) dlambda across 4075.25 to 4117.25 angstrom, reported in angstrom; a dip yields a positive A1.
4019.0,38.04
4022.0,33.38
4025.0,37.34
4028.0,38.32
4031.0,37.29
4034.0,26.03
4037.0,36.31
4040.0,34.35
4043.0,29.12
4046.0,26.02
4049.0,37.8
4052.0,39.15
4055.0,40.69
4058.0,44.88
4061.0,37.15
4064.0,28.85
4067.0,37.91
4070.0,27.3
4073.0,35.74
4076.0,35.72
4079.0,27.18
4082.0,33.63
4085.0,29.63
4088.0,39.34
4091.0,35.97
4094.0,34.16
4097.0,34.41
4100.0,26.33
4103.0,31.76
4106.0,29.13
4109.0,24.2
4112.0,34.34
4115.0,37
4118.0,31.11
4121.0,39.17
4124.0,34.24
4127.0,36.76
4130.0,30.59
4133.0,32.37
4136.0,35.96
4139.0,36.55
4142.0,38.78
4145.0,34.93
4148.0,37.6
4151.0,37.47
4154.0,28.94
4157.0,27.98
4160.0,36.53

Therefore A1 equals 3.3 angstrom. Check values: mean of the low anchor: 34.6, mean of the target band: 32.3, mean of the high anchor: 35.4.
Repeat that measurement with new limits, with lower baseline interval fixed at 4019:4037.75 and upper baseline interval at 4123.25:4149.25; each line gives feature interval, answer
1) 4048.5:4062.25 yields -1.99 angstrom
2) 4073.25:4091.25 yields 0.81 angstrom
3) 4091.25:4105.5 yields 1.35 angstrom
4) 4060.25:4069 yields 0.27 angstrom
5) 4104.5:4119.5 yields 1.74 angstrom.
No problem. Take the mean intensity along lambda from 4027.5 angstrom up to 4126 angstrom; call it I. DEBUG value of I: 33.7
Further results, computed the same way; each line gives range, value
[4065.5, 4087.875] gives 32.9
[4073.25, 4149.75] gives 33.7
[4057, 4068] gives 36.8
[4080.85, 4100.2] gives 33.8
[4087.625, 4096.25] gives 35.9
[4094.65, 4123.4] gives 32.1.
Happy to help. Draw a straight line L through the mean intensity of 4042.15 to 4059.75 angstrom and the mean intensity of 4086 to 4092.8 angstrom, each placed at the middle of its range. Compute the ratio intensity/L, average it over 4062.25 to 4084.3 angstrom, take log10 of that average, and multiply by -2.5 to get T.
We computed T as 0.14 mag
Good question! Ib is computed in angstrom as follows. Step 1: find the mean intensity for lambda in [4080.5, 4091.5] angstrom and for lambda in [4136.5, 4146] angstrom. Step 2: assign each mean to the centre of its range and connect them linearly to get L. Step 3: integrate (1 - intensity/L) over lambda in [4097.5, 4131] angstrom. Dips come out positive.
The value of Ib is 3.2 angstrom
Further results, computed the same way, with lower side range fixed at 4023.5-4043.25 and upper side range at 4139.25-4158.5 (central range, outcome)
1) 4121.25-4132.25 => 0.0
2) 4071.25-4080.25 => 0.4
